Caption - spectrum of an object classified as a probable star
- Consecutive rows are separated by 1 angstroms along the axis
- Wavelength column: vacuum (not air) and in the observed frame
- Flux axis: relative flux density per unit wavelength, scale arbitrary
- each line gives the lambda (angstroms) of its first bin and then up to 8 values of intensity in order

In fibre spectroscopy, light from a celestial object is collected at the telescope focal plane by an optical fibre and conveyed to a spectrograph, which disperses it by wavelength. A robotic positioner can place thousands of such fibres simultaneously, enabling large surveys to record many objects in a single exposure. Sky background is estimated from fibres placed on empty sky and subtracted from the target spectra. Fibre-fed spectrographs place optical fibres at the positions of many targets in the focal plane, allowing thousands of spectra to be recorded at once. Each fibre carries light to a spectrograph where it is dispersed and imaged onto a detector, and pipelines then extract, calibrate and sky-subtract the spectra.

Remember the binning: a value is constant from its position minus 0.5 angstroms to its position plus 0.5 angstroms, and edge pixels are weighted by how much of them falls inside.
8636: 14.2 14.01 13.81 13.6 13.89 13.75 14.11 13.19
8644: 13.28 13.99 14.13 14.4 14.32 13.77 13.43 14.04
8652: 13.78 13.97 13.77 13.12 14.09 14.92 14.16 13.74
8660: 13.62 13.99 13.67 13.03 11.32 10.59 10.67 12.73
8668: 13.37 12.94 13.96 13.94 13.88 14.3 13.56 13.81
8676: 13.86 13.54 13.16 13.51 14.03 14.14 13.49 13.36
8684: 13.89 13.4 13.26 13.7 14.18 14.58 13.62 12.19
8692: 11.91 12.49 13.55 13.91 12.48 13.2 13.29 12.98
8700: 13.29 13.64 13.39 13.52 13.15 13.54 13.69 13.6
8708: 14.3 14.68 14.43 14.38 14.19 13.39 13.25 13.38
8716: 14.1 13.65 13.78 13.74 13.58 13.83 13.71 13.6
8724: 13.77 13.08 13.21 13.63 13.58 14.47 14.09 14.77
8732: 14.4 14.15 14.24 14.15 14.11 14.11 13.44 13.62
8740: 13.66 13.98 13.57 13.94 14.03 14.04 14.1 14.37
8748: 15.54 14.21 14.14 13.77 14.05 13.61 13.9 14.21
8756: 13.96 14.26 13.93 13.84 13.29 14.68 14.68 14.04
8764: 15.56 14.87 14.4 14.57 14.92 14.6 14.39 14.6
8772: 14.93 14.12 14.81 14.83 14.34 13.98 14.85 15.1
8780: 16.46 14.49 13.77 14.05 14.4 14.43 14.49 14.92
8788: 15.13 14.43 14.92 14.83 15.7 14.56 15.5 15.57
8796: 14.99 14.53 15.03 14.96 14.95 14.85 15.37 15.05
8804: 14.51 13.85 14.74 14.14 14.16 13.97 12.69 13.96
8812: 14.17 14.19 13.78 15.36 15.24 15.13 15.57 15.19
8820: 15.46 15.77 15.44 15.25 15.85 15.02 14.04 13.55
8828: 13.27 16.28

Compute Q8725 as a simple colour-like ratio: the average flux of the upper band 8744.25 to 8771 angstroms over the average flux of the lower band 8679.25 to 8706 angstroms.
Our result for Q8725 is 1.1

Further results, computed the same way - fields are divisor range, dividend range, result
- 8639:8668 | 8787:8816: 1.09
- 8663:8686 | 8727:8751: 1.06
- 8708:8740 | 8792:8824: 1.07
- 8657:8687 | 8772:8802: 1.11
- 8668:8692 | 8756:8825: 1.08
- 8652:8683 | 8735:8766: 1.05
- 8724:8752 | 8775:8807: 1.06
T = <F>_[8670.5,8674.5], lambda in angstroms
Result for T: 13.9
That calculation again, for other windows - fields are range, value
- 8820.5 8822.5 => 15.6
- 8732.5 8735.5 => 14.2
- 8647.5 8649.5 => 14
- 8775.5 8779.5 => 14.6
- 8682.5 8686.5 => 13.5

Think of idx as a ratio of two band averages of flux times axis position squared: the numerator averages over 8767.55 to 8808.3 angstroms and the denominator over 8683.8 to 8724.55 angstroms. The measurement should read 1.11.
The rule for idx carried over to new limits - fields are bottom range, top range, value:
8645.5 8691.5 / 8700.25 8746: 1.03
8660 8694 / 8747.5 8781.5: 1.11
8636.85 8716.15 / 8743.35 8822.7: 1.10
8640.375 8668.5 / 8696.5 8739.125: 1.04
